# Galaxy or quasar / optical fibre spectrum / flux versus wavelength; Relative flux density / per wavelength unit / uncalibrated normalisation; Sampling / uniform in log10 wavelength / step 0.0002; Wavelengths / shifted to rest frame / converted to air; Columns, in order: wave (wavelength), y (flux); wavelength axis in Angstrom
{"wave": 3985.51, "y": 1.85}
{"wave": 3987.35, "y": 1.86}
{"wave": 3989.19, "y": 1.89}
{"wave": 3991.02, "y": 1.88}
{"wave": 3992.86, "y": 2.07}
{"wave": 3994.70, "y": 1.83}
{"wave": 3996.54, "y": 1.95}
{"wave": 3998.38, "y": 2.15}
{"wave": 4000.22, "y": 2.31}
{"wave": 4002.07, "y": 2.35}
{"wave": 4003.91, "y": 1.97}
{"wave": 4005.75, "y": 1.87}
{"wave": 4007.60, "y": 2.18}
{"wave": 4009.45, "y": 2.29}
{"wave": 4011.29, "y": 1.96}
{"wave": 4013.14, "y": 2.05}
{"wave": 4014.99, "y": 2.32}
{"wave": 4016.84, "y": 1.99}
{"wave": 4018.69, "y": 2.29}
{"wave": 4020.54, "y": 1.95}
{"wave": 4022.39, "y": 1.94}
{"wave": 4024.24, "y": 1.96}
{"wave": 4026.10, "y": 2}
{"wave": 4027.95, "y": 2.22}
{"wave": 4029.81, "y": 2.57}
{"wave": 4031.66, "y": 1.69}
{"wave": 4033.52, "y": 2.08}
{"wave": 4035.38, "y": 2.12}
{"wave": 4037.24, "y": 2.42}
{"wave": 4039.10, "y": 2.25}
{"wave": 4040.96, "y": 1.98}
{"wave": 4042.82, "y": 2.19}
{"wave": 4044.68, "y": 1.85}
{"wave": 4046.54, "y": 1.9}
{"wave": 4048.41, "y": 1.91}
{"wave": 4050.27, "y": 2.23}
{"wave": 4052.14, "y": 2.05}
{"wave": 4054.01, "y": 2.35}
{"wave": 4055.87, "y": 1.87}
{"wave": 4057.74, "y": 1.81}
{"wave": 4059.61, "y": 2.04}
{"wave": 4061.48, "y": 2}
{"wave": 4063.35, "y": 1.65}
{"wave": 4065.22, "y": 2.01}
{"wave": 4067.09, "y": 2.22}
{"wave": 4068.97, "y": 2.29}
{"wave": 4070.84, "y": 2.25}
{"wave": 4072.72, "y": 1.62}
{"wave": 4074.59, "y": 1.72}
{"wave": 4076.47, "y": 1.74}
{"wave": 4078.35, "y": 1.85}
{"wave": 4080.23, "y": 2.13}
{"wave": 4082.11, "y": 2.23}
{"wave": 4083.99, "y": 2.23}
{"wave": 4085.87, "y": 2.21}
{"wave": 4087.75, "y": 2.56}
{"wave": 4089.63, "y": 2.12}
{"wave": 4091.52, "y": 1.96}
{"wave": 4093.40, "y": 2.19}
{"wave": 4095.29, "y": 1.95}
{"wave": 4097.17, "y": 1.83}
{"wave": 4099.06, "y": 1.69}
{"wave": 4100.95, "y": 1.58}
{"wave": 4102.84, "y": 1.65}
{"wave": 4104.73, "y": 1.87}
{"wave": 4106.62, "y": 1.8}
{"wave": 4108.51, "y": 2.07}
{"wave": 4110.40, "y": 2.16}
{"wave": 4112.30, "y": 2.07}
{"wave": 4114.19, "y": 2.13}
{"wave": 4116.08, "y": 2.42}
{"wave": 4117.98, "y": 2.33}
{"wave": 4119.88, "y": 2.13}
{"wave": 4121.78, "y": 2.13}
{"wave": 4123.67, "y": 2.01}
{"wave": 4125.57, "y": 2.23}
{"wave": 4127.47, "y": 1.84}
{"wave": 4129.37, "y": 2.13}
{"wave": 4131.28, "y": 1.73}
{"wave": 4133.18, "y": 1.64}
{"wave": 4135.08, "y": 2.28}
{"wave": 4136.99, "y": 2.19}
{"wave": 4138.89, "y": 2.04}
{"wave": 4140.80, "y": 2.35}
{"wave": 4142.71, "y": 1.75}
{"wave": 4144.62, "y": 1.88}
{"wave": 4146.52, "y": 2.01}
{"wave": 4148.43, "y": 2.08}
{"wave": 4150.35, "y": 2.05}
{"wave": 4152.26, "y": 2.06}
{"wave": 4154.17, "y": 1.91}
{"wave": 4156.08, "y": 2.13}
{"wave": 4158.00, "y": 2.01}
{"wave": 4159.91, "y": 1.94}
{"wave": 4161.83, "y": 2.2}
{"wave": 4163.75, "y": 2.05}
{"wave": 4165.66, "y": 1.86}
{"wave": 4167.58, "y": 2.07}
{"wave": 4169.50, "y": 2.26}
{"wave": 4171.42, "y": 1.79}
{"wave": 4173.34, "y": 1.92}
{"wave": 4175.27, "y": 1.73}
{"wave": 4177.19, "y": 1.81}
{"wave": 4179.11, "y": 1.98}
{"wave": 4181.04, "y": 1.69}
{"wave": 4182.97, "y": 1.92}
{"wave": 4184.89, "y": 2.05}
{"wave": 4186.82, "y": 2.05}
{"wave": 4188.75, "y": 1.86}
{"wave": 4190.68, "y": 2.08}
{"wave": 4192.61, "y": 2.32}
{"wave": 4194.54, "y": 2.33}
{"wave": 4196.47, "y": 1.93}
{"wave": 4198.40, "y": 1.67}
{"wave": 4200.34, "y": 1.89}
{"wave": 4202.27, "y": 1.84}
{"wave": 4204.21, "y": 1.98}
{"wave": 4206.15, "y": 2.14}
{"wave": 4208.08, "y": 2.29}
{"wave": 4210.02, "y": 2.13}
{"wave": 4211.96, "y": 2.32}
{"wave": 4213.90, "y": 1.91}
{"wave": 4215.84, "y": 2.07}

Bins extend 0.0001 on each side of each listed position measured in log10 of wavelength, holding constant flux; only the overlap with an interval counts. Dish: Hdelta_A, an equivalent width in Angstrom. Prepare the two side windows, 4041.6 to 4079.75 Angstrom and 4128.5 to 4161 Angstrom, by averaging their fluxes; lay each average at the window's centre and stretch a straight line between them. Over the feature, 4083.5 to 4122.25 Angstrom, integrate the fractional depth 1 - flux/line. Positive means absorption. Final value -1.0 Angstrom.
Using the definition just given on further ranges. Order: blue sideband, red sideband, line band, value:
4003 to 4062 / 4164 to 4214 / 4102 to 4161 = -0.3 Angstrom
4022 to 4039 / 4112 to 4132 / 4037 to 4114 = 3.9 Angstrom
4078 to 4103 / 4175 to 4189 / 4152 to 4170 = -1.1 Angstrom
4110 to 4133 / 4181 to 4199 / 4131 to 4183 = 1.8 Angstrom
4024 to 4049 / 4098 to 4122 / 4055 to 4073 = 0.6 Angstrom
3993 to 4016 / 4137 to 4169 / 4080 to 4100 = -0.4 Angstrom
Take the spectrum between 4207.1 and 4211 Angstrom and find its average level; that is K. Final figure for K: 2.21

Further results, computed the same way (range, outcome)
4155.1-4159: 2.07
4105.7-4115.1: 2.05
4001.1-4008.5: 2.09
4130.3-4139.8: 1.98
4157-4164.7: 2.05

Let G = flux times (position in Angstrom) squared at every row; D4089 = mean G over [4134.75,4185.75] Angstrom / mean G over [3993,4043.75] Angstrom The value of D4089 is 1.02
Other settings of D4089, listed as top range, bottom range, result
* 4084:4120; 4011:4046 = 1.01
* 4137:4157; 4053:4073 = 1.05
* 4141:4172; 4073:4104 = 1.06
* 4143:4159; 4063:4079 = 1.08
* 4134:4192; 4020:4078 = 1.04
